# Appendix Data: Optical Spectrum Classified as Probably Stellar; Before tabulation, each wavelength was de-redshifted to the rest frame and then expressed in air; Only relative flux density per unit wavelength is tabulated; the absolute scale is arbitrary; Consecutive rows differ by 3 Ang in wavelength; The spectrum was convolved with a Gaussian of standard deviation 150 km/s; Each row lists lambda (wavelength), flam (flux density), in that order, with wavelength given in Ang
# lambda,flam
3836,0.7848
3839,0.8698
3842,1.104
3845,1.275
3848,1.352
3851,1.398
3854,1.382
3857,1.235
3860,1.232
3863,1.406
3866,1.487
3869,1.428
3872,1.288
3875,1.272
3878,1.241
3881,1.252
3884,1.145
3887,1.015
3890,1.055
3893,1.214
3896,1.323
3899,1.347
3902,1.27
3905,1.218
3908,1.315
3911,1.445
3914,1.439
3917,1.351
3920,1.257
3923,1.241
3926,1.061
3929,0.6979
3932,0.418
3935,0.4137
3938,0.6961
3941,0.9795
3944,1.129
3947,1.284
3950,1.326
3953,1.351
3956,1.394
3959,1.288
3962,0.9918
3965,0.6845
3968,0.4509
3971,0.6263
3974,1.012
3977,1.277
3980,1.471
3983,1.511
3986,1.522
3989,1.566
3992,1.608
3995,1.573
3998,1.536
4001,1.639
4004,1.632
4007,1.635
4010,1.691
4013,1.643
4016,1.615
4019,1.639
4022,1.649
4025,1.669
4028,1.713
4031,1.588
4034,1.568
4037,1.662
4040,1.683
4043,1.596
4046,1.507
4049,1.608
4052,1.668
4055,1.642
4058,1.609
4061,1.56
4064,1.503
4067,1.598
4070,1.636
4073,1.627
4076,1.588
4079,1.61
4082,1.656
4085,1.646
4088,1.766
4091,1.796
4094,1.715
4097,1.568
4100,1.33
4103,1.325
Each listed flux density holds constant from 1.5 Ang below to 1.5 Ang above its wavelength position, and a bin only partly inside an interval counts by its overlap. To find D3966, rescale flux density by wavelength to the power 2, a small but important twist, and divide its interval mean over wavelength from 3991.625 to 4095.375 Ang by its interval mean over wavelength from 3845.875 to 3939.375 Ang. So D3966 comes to 1.48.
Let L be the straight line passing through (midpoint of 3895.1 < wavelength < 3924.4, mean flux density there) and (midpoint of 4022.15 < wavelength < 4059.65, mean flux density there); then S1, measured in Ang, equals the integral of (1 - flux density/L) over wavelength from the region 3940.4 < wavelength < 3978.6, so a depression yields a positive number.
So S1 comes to 9.8 Ang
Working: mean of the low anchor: 1.32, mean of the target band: 1.06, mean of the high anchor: 1.63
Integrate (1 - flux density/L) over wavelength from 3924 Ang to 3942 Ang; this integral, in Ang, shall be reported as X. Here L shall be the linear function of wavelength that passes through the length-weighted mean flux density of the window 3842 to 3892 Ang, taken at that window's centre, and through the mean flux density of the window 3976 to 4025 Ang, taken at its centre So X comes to 8.9 Ang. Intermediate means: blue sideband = 1.27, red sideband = 1.58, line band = 0.718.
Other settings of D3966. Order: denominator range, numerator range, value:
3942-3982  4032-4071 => 1.52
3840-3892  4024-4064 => 1.40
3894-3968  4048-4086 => 1.56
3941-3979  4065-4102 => 1.61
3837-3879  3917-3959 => 0.85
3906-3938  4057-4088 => 1.66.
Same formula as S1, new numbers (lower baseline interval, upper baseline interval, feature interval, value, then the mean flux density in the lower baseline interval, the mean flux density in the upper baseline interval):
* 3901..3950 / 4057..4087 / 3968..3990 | 1.0 Ang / 1.08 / 1.61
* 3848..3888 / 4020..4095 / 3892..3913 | 0.7 Ang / 1.3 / 1.63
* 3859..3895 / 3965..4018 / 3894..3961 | 8.5 Ang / 1.25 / 1.39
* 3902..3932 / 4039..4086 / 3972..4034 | -4.9 Ang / 1.19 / 1.61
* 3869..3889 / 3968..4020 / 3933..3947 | 5.2 Ang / 1.22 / 1.45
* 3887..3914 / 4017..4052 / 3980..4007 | -0.9 Ang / 1.27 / 1.63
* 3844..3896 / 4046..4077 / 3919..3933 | 4.4 Ang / 1.28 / 1.6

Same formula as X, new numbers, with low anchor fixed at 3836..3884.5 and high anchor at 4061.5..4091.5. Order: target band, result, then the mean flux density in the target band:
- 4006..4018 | -1.0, 1.65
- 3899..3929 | 2.0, 1.26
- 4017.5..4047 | -1.4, 1.63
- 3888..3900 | 0.9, 1.22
